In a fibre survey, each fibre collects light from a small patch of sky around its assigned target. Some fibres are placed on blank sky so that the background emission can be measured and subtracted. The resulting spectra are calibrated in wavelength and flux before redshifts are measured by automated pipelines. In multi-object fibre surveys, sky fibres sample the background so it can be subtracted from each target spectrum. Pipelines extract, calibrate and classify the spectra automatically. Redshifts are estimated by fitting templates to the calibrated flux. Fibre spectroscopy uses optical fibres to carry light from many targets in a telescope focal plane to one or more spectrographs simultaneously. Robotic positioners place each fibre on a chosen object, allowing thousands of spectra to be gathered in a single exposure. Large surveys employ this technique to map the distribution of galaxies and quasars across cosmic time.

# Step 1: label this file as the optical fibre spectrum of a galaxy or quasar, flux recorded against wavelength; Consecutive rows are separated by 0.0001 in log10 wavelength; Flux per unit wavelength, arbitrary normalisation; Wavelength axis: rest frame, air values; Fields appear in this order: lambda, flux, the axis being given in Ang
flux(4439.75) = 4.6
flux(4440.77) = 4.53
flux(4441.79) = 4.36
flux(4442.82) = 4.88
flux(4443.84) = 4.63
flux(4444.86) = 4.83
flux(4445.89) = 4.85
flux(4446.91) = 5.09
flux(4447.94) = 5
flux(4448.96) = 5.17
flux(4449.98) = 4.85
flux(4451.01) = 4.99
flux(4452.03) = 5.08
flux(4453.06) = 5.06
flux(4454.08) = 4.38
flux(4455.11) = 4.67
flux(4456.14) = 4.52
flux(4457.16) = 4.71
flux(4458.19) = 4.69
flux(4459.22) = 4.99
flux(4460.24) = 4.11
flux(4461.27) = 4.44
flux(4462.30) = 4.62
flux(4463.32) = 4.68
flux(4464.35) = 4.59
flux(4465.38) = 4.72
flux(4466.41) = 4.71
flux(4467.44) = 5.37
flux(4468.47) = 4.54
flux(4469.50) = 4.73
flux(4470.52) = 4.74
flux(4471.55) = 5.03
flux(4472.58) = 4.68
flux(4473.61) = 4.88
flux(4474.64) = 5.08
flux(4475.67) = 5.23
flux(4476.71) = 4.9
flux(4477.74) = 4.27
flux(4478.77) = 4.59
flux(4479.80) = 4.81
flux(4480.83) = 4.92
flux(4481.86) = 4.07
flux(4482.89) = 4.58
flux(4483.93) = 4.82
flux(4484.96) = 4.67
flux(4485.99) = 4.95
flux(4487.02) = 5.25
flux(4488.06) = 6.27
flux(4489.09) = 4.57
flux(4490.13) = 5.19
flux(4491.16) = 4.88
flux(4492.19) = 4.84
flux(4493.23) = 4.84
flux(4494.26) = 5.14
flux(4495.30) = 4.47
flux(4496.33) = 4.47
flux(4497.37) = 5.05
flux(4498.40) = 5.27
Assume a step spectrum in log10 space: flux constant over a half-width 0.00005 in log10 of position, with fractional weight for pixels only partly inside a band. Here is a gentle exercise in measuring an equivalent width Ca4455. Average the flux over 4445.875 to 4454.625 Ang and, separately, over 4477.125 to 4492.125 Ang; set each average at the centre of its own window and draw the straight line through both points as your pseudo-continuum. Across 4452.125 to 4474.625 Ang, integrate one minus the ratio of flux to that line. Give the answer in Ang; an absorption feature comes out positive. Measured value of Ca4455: 0.9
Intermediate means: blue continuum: 4.95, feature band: 4.72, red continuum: 4.85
